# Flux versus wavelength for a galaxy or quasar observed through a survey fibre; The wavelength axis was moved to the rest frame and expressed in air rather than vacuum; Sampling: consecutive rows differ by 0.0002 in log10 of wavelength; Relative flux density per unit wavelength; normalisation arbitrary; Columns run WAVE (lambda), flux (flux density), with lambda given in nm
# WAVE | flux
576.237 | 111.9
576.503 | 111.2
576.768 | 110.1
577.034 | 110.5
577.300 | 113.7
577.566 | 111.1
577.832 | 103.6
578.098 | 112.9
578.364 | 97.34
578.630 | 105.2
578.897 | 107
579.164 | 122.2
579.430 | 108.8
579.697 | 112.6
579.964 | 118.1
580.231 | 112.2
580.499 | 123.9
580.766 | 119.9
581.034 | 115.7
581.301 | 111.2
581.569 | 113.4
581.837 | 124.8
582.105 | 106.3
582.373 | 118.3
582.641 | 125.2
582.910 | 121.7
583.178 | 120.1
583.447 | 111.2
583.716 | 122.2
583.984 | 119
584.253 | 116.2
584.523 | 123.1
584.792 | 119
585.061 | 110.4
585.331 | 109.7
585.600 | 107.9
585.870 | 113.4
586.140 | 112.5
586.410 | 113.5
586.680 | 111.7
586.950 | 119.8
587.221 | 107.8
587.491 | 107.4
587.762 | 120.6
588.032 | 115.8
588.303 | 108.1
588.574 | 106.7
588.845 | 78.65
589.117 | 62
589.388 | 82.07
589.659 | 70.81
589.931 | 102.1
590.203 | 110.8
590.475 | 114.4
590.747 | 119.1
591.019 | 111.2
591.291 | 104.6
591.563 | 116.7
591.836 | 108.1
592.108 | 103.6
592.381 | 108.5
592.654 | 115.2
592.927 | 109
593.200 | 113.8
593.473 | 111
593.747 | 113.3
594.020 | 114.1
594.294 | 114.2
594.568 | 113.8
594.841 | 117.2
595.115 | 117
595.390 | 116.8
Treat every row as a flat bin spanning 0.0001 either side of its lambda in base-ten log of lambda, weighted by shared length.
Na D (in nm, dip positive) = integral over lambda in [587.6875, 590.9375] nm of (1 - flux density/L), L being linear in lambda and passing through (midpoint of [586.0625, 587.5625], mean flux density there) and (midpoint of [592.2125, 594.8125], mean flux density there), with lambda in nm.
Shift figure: 0.39 nm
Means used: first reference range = 112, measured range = 99.1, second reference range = 113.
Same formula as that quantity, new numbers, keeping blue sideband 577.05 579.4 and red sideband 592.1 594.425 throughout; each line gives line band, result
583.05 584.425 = -0.10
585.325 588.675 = -0.04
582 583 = -0.07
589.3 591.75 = 0.16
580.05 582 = -0.13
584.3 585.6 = -0.05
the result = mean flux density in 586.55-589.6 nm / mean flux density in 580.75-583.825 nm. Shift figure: 0.9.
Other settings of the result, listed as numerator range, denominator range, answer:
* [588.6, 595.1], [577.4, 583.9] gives 0.92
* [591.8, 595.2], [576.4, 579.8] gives 1.02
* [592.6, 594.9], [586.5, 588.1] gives 1.00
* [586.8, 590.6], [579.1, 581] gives 0.86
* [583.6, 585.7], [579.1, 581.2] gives 1.00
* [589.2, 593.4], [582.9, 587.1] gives 0.91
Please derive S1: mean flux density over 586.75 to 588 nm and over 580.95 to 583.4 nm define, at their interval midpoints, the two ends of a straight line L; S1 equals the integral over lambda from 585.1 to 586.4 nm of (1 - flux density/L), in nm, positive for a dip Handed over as 0.04 nm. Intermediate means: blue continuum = 117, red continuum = 114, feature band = 111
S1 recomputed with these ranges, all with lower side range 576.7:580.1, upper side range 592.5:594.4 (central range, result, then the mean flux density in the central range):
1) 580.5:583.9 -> -0.210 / 118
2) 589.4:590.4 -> 0.160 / 94.2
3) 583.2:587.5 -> -0.113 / 114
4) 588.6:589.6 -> 0.308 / 77.5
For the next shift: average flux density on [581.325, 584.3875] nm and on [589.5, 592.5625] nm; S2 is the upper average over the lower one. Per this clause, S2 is 0.9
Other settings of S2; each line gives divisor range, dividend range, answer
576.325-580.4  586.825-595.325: 0.97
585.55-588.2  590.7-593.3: 0.98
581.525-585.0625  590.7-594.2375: 0.94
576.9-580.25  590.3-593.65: 1.01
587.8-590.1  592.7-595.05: 1.23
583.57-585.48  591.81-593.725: 0.94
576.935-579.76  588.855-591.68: 0.90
